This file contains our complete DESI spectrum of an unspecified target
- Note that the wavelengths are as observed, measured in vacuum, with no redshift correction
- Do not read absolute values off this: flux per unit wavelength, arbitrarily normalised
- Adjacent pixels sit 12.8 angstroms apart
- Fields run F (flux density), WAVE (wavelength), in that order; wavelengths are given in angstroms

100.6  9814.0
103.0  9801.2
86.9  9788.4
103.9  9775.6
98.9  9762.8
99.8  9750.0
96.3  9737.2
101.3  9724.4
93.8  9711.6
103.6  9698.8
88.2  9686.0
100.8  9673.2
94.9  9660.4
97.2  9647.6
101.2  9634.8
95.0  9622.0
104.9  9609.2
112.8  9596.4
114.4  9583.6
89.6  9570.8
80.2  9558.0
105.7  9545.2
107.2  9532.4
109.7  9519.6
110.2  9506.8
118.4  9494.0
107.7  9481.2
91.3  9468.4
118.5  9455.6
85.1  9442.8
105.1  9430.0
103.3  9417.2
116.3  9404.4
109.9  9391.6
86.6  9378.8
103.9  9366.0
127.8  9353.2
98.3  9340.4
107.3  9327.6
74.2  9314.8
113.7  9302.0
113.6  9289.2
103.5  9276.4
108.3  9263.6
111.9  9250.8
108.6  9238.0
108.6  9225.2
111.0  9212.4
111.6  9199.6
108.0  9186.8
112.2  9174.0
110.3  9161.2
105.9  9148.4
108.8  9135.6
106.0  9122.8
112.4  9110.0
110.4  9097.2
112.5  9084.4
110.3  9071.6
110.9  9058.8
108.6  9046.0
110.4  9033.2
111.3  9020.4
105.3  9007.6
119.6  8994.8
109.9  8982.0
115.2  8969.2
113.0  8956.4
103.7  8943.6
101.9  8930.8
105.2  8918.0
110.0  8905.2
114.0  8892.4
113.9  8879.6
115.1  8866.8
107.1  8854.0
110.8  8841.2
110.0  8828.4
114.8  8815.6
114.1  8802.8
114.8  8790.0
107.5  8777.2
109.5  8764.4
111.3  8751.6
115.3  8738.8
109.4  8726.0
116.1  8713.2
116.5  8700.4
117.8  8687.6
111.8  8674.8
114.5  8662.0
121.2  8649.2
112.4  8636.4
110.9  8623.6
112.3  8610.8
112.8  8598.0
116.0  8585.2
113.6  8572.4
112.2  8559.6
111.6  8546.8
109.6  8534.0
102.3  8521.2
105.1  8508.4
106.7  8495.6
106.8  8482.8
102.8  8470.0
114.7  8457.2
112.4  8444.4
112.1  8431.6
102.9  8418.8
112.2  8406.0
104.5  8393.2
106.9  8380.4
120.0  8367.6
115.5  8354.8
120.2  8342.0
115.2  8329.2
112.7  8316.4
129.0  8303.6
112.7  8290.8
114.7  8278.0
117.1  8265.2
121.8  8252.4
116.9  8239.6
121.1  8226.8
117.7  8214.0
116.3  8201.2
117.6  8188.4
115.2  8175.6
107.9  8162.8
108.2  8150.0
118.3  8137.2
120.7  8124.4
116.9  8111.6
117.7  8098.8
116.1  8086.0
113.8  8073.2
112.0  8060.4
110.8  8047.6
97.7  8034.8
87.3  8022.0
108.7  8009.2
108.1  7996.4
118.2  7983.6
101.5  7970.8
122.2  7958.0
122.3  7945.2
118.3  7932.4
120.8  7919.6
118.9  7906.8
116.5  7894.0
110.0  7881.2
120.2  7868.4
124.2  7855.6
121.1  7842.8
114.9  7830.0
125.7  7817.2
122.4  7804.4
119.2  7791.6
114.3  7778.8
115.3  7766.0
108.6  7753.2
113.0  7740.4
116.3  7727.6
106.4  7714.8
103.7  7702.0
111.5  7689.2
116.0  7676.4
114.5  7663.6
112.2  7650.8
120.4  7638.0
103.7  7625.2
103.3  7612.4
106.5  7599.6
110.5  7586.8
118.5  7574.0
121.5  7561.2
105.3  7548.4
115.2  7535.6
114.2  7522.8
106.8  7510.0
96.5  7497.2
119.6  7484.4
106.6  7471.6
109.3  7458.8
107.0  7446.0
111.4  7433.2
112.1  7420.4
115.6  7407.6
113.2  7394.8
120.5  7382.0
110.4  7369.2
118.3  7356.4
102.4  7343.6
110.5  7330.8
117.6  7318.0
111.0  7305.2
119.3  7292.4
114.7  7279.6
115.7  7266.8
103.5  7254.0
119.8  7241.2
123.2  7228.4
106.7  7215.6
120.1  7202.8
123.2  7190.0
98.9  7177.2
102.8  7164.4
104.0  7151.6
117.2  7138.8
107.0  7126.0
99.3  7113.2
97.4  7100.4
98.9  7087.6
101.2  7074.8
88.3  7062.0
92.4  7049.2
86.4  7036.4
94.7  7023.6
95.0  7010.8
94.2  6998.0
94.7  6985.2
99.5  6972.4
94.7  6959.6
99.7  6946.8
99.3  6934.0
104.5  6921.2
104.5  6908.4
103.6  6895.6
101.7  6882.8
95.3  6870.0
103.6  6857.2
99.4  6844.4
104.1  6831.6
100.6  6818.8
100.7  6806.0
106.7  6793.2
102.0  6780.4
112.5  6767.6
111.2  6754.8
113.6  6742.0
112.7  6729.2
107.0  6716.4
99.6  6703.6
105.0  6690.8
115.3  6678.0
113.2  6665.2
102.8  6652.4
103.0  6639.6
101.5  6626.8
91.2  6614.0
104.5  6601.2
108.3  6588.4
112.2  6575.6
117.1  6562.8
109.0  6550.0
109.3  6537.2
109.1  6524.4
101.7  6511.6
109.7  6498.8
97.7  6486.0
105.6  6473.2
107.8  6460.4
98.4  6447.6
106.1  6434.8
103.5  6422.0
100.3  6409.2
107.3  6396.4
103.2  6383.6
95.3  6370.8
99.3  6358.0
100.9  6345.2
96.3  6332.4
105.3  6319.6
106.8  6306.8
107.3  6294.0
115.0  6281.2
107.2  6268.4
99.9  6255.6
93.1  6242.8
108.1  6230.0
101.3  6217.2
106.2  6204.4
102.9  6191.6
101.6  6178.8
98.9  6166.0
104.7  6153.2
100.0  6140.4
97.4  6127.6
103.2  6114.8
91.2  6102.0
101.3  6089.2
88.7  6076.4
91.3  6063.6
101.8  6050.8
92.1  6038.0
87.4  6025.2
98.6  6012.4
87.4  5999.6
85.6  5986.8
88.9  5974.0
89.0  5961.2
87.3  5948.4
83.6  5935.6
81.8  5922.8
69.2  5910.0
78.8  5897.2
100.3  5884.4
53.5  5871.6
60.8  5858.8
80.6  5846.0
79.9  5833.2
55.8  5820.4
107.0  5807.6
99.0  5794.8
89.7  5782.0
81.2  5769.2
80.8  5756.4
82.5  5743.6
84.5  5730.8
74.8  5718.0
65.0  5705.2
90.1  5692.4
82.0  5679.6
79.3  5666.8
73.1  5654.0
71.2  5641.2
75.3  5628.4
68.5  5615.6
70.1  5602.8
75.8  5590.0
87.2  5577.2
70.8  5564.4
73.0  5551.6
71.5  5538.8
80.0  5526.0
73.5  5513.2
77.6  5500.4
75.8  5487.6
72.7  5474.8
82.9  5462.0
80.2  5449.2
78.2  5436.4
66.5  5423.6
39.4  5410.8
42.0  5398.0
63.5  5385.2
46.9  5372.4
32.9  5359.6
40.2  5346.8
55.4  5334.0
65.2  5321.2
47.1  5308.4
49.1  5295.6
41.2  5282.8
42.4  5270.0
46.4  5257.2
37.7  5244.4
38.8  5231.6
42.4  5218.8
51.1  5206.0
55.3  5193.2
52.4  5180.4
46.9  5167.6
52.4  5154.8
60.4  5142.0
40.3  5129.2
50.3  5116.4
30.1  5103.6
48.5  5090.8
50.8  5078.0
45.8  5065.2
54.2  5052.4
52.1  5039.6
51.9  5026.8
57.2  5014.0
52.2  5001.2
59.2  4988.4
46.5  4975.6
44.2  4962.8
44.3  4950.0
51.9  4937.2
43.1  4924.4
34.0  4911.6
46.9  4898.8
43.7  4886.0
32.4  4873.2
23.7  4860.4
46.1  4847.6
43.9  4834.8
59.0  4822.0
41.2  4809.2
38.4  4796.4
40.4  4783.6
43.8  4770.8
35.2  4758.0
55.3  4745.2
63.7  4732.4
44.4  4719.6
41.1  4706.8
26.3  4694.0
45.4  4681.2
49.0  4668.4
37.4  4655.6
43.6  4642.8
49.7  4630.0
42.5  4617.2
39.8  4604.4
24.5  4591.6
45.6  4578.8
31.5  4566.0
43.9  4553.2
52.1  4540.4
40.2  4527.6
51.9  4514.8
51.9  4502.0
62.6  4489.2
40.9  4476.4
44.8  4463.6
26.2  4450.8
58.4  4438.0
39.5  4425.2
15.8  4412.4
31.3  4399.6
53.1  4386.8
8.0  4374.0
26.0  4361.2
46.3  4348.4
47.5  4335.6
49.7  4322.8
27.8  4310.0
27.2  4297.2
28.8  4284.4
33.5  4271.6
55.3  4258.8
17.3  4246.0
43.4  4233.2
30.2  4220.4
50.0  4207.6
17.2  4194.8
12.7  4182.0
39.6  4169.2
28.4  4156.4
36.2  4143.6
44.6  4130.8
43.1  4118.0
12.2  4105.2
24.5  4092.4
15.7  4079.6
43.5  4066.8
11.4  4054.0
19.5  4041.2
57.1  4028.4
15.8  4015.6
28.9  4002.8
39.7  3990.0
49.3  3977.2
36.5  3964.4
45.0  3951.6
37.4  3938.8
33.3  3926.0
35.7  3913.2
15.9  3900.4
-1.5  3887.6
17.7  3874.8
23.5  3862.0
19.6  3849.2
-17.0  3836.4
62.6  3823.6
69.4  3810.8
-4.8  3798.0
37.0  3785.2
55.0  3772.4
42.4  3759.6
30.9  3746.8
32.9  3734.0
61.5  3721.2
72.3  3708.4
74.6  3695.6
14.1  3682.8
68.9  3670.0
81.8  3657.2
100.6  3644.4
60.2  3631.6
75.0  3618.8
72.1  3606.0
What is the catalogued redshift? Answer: 0.36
